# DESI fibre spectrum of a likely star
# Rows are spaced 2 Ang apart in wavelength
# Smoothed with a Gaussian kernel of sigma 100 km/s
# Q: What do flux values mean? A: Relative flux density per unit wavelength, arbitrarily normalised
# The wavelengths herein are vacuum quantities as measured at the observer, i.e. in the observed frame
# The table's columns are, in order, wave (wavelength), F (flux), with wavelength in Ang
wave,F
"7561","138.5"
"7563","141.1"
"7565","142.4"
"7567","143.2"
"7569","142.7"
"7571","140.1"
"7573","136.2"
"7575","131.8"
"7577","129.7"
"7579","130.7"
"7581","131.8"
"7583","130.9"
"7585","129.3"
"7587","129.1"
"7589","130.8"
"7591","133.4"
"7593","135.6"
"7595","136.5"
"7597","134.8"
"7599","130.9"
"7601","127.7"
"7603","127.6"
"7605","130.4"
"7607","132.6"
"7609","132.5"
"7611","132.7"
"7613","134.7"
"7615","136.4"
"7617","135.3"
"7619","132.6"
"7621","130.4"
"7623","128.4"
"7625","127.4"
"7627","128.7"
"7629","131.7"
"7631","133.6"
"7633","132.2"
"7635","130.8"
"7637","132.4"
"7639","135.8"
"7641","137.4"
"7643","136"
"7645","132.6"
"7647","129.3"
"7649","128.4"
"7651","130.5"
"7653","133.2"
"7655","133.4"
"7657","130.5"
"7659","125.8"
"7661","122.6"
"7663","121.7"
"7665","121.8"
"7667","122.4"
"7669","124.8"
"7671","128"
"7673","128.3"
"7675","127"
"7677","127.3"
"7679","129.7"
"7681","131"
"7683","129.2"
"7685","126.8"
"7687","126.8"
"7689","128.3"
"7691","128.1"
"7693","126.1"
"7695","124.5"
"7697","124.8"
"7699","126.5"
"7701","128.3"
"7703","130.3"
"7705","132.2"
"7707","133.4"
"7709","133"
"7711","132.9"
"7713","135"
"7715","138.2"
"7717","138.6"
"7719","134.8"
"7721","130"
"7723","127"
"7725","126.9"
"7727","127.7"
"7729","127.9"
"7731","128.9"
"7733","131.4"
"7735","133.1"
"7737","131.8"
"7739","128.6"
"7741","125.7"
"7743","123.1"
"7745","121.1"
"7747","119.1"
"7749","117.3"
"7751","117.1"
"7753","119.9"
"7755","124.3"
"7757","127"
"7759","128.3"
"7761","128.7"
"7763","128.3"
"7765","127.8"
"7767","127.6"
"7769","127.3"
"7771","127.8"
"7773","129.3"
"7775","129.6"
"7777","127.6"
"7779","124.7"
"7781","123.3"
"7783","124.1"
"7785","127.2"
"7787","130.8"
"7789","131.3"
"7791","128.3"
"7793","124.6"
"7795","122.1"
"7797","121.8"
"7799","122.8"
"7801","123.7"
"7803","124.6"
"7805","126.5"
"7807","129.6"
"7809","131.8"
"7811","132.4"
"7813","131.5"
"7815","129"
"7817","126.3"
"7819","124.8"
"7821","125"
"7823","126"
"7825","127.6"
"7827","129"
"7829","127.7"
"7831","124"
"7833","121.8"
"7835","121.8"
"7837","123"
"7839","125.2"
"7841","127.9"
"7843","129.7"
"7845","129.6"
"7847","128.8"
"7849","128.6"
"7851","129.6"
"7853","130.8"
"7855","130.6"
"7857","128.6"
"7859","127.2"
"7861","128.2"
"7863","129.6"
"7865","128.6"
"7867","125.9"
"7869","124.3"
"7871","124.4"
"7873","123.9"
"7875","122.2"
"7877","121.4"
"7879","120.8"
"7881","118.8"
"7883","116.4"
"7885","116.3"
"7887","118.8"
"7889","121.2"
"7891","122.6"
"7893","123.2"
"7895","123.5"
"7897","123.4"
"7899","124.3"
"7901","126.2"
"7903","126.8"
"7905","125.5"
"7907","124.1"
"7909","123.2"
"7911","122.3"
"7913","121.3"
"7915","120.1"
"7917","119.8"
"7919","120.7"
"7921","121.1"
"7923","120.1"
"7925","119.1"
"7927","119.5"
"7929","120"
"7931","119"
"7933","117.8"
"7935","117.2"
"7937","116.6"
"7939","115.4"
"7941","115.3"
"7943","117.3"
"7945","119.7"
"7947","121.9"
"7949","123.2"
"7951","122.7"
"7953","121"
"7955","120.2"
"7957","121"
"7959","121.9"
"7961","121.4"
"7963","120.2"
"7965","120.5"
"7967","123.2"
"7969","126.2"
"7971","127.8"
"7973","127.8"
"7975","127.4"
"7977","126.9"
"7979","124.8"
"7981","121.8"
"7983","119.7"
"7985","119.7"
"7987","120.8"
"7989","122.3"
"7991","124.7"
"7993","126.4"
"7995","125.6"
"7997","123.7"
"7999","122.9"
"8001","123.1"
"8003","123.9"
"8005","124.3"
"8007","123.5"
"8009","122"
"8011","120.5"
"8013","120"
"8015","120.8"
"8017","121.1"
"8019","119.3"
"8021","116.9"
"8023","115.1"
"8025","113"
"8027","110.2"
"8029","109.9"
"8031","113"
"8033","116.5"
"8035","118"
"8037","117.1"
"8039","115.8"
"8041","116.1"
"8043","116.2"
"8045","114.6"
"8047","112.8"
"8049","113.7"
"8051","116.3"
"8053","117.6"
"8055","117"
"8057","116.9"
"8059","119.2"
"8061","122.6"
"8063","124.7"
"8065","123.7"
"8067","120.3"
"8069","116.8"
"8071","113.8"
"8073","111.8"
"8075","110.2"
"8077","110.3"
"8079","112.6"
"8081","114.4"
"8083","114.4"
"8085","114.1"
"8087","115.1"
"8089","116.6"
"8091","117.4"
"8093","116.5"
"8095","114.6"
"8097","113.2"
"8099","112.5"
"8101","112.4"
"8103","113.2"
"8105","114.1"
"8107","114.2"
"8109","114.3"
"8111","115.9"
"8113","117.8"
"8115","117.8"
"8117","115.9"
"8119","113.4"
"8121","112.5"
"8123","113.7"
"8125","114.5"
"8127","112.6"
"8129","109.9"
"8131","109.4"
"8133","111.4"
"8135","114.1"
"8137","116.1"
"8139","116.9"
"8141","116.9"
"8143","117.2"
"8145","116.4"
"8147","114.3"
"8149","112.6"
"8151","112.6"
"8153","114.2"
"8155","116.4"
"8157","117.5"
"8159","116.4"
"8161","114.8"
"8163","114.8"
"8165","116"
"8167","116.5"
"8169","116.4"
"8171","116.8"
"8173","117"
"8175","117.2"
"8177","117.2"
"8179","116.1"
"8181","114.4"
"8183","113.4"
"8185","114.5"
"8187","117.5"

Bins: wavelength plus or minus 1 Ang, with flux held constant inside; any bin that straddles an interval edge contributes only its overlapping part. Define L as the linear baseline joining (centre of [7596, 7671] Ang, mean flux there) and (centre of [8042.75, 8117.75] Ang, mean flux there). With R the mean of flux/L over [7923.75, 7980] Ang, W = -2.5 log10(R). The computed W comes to -0.01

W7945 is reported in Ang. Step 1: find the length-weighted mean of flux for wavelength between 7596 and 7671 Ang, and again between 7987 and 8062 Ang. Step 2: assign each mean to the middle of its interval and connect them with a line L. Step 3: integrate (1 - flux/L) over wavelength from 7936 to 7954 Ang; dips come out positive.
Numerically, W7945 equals 0.3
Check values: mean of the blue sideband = 131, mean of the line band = 119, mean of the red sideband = 119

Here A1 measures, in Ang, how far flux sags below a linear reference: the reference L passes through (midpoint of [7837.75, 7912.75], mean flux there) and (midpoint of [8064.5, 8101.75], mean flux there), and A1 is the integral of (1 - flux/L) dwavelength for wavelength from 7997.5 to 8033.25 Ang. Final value -0.2 Ang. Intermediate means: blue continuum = 125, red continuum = 115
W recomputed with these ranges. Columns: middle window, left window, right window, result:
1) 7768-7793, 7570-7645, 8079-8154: -0.010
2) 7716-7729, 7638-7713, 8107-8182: -0.026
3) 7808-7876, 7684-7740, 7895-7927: -0.018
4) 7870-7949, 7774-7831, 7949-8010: 0.034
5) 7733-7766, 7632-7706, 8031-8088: 0.008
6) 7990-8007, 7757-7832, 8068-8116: -0.053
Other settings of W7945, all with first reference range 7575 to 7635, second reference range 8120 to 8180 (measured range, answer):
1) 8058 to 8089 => 0.27 Ang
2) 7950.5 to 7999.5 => -1.19 Ang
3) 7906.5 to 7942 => 0.68 Ang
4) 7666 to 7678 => 0.31 Ang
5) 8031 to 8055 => 0.49 Ang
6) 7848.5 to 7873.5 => -0.80 Ang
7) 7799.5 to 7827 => -0.50 Ang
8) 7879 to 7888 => 0.38 Ang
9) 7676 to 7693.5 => 0.14 Ang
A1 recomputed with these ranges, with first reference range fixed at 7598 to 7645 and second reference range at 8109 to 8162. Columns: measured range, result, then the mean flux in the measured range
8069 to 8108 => 0.8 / 114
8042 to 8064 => 0.0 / 117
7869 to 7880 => 0.1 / 123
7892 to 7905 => -0.2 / 125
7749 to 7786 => 0.4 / 126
